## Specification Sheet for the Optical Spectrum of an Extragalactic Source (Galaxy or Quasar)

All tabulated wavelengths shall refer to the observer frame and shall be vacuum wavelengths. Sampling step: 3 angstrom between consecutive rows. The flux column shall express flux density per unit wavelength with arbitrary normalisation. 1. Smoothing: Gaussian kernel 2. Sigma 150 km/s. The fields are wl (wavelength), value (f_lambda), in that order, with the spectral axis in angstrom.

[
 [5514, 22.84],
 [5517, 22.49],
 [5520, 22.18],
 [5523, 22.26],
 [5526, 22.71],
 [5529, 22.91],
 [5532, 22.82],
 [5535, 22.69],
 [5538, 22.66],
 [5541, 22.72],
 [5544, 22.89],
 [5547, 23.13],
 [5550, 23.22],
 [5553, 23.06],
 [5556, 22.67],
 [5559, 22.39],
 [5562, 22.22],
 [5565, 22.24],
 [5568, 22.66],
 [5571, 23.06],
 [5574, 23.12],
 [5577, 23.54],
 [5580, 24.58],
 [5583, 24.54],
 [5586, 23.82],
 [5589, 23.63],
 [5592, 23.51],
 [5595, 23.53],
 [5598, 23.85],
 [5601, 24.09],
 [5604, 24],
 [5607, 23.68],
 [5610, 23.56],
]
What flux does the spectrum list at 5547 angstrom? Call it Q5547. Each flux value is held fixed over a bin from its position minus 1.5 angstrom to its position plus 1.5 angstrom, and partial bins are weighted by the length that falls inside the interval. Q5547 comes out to 23.13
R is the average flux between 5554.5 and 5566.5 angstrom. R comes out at 22.4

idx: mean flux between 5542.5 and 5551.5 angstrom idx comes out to 23.1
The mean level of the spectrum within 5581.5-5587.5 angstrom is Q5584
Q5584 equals 24.2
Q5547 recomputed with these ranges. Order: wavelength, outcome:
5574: 23.12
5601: 24.09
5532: 22.82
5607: 23.68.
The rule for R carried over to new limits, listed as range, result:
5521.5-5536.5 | 22.7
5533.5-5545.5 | 22.7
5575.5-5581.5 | 24.1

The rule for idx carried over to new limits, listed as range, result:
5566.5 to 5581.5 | 23.4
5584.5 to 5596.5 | 23.6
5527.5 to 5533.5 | 22.9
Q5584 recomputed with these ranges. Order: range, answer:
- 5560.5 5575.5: 22.7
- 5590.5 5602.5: 23.7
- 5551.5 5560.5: 22.7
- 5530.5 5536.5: 22.8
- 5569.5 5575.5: 23.1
